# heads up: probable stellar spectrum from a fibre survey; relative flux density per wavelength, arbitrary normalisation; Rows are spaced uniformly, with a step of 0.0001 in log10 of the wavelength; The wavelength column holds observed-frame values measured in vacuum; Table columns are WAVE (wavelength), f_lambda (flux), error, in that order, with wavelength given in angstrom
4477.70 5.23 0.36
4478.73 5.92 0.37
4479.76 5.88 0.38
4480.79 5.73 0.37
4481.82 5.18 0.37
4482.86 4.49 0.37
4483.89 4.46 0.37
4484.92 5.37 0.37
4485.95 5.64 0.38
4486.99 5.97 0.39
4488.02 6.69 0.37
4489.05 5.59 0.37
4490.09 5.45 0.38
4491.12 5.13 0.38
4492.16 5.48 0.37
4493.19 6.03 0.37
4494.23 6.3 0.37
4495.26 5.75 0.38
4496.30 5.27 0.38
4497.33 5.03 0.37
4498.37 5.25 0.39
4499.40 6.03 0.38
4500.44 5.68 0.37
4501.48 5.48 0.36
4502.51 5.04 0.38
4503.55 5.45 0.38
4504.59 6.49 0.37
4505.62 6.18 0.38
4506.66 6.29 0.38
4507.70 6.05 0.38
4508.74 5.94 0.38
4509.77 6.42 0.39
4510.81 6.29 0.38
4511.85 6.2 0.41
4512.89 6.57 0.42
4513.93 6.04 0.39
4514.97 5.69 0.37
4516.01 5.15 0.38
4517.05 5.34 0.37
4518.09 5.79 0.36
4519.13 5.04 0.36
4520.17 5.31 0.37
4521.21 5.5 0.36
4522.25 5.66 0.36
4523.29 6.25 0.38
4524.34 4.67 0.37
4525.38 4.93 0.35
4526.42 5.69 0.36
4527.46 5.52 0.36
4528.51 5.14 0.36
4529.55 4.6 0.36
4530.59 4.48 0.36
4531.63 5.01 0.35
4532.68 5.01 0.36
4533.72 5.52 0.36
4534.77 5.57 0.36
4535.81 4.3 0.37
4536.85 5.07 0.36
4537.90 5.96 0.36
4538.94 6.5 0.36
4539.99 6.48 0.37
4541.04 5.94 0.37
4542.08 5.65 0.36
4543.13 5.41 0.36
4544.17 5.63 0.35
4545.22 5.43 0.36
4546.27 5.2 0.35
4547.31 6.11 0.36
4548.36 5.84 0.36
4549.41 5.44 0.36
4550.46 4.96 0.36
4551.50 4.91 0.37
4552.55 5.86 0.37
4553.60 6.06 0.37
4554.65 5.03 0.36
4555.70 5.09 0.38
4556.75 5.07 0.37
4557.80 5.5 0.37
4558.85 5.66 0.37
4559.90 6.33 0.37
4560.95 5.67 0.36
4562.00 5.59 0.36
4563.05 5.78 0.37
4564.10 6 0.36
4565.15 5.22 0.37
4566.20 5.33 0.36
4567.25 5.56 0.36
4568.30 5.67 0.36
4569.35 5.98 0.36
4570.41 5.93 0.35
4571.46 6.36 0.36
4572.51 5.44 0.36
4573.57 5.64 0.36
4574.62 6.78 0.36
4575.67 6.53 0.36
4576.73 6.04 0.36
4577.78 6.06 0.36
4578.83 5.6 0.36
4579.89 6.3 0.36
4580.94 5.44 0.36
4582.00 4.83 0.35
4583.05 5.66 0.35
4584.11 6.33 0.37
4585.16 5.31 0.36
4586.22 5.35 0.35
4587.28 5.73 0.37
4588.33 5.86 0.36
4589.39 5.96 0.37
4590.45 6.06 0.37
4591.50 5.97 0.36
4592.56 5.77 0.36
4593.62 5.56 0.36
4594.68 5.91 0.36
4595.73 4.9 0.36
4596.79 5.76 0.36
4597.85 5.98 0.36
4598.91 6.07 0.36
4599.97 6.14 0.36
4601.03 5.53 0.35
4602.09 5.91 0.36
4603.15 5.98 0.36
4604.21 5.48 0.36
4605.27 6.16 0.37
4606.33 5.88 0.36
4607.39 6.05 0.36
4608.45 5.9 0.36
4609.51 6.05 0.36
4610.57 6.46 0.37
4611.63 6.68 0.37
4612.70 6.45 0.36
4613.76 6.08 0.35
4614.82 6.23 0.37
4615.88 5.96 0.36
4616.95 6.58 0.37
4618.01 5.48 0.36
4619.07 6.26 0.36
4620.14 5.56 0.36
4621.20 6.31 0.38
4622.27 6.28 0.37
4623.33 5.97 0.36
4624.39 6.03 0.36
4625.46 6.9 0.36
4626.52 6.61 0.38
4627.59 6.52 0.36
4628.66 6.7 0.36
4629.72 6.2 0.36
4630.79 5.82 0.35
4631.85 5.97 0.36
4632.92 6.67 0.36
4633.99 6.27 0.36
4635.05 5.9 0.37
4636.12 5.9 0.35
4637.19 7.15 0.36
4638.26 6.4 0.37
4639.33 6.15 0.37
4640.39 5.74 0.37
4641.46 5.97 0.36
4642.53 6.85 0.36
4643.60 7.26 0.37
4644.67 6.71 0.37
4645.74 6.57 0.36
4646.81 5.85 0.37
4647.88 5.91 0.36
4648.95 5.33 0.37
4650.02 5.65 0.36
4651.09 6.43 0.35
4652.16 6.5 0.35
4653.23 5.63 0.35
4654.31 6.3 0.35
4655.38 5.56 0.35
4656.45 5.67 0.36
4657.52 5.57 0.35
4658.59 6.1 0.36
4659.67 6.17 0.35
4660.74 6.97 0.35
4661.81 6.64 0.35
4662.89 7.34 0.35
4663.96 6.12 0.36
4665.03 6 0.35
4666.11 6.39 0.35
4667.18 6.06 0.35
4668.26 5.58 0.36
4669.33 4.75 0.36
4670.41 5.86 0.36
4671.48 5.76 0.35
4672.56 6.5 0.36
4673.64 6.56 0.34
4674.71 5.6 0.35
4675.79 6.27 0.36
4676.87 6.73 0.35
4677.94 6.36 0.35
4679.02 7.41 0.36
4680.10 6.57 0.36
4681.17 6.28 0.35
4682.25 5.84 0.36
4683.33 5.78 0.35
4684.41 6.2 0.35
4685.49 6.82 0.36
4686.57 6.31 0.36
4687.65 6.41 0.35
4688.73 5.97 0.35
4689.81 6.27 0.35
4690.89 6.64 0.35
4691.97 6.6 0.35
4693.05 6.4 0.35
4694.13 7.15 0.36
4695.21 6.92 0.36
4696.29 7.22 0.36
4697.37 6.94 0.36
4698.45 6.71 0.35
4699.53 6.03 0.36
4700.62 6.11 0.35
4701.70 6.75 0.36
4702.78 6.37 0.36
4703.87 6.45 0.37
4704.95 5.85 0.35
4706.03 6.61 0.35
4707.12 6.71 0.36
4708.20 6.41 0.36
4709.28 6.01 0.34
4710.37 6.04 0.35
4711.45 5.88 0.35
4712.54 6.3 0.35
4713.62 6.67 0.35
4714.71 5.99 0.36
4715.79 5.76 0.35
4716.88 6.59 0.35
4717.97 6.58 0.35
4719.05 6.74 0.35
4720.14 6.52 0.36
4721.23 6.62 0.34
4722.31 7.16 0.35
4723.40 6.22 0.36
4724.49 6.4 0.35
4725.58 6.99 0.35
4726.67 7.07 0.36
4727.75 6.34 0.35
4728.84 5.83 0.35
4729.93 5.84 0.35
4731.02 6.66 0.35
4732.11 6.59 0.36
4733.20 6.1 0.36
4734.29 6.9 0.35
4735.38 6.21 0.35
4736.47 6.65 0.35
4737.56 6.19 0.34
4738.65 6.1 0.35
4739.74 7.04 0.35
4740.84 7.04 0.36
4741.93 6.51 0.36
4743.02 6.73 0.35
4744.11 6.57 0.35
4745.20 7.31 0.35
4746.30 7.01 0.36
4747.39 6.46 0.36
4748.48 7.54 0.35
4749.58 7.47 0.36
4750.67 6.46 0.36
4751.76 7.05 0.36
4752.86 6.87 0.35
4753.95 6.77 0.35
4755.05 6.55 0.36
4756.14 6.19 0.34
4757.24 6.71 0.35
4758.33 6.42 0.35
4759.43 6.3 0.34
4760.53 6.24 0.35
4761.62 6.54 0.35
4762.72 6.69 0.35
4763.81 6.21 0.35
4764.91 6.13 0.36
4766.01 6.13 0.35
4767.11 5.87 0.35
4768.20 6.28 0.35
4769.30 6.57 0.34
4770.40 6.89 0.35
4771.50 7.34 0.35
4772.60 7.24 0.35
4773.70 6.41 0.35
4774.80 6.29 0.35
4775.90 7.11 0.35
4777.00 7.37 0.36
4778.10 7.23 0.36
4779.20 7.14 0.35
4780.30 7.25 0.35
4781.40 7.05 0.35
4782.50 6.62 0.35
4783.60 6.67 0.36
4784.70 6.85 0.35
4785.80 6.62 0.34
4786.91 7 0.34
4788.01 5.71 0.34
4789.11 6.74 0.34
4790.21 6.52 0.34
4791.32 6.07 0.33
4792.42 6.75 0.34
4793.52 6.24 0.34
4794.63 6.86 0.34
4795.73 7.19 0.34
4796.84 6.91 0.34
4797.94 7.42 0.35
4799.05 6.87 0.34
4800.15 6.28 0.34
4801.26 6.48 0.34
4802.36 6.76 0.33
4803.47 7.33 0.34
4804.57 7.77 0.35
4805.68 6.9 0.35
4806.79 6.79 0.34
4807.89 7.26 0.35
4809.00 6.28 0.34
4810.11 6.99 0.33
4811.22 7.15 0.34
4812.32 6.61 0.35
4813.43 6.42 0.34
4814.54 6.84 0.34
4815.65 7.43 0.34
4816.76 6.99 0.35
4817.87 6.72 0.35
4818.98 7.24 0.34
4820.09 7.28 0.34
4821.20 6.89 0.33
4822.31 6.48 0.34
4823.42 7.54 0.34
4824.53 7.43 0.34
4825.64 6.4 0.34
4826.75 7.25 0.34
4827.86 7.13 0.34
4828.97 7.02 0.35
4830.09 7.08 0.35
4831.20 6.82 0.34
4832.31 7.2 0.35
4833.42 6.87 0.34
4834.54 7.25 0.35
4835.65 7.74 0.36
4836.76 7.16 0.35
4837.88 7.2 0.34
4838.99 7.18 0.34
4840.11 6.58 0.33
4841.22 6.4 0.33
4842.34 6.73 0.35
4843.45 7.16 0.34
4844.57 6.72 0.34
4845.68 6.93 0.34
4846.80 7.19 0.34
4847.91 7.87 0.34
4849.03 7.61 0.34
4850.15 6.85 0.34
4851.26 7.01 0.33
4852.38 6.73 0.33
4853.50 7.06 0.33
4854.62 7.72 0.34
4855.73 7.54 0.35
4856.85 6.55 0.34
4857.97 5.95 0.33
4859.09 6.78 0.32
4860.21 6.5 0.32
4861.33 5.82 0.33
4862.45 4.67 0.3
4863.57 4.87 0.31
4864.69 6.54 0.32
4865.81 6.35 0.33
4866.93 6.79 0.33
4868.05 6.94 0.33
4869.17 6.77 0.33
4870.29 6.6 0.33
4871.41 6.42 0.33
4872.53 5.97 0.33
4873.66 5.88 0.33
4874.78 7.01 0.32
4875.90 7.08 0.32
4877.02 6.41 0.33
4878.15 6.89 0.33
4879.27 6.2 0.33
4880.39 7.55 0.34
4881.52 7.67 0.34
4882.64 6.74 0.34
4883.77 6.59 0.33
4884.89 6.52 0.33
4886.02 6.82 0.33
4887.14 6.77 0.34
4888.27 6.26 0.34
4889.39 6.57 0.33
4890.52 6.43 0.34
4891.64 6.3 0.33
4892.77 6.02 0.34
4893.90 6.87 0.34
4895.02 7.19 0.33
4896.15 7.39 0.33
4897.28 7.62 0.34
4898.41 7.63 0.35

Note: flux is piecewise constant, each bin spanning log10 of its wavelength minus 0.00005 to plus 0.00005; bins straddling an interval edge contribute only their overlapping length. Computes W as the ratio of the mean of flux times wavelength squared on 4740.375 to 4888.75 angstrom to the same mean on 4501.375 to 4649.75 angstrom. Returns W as 1.29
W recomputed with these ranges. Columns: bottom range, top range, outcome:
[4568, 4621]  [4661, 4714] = 1.12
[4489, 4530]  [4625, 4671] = 1.17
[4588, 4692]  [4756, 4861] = 1.20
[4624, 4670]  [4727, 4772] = 1.11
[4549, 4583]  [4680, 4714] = 1.19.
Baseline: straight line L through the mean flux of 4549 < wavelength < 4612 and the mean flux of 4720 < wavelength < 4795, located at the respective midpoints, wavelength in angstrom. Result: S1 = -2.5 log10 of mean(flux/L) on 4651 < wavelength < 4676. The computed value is 0.02 mag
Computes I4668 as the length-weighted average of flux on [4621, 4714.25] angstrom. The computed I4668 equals 6.29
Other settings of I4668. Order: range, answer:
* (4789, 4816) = 6.83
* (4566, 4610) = 5.83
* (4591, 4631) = 6.06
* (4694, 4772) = 6.54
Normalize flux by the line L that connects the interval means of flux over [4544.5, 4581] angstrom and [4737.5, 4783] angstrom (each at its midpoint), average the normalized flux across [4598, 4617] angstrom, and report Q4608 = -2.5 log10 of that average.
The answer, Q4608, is -0.03 mag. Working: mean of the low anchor 5.7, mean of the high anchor 6.72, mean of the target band 6.07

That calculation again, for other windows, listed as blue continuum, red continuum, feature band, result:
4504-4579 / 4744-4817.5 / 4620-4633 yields -0.04 mag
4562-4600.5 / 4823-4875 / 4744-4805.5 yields -0.04 mag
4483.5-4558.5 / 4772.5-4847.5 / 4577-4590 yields 0.03 mag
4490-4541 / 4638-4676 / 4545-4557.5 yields 0.06 mag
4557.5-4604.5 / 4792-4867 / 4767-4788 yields -0.03 mag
